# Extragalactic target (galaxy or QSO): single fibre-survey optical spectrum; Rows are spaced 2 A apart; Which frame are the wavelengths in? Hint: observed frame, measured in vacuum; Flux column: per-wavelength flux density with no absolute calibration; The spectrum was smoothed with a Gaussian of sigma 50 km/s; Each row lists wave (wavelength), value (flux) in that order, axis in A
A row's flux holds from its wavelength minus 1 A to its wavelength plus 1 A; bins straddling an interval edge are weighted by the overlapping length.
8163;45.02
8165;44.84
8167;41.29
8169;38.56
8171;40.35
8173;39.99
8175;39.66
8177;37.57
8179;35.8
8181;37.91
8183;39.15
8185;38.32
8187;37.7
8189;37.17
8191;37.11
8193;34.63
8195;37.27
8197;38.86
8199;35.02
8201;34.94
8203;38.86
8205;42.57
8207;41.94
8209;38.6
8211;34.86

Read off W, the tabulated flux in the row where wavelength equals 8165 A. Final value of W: 44.84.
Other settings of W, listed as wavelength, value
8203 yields 38.86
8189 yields 37.17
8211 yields 34.86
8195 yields 37.27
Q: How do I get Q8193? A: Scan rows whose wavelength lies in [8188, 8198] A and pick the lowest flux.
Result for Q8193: 34.63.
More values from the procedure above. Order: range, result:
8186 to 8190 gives 37.17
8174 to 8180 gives 35.8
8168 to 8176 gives 38.56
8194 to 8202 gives 34.94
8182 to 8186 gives 38.32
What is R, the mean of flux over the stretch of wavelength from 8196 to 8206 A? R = 38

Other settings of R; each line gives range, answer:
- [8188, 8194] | 36.3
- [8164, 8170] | 41.6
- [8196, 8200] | 36.9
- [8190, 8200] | 36.6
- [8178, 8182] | 36.9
